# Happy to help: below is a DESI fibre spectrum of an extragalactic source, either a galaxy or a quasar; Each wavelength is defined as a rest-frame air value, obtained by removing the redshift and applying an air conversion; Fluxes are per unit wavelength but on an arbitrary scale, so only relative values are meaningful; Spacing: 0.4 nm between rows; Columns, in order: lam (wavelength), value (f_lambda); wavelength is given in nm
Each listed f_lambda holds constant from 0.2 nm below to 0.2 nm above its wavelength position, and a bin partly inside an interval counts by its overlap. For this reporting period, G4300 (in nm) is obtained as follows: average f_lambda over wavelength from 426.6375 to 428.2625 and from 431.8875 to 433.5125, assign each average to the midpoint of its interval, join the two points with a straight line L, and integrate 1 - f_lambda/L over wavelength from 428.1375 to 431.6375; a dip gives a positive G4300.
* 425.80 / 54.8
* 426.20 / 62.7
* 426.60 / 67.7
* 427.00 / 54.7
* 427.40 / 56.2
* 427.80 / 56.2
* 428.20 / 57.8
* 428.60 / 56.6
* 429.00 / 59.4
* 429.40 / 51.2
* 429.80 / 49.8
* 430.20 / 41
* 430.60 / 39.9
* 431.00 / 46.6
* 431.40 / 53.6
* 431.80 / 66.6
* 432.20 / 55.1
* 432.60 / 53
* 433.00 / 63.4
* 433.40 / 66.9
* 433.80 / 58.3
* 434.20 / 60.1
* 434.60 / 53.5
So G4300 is 0.47 nm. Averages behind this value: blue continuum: 57.2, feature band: 50.5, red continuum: 59.7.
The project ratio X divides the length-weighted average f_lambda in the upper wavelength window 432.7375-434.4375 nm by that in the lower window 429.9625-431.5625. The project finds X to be 1.36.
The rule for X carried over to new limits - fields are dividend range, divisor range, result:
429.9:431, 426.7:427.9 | 0.75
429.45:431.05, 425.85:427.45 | 0.74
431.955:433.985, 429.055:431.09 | 1.28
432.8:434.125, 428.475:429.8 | 1.14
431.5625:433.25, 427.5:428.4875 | 1.05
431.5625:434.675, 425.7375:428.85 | 1.02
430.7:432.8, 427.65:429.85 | 0.98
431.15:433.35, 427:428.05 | 1.05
